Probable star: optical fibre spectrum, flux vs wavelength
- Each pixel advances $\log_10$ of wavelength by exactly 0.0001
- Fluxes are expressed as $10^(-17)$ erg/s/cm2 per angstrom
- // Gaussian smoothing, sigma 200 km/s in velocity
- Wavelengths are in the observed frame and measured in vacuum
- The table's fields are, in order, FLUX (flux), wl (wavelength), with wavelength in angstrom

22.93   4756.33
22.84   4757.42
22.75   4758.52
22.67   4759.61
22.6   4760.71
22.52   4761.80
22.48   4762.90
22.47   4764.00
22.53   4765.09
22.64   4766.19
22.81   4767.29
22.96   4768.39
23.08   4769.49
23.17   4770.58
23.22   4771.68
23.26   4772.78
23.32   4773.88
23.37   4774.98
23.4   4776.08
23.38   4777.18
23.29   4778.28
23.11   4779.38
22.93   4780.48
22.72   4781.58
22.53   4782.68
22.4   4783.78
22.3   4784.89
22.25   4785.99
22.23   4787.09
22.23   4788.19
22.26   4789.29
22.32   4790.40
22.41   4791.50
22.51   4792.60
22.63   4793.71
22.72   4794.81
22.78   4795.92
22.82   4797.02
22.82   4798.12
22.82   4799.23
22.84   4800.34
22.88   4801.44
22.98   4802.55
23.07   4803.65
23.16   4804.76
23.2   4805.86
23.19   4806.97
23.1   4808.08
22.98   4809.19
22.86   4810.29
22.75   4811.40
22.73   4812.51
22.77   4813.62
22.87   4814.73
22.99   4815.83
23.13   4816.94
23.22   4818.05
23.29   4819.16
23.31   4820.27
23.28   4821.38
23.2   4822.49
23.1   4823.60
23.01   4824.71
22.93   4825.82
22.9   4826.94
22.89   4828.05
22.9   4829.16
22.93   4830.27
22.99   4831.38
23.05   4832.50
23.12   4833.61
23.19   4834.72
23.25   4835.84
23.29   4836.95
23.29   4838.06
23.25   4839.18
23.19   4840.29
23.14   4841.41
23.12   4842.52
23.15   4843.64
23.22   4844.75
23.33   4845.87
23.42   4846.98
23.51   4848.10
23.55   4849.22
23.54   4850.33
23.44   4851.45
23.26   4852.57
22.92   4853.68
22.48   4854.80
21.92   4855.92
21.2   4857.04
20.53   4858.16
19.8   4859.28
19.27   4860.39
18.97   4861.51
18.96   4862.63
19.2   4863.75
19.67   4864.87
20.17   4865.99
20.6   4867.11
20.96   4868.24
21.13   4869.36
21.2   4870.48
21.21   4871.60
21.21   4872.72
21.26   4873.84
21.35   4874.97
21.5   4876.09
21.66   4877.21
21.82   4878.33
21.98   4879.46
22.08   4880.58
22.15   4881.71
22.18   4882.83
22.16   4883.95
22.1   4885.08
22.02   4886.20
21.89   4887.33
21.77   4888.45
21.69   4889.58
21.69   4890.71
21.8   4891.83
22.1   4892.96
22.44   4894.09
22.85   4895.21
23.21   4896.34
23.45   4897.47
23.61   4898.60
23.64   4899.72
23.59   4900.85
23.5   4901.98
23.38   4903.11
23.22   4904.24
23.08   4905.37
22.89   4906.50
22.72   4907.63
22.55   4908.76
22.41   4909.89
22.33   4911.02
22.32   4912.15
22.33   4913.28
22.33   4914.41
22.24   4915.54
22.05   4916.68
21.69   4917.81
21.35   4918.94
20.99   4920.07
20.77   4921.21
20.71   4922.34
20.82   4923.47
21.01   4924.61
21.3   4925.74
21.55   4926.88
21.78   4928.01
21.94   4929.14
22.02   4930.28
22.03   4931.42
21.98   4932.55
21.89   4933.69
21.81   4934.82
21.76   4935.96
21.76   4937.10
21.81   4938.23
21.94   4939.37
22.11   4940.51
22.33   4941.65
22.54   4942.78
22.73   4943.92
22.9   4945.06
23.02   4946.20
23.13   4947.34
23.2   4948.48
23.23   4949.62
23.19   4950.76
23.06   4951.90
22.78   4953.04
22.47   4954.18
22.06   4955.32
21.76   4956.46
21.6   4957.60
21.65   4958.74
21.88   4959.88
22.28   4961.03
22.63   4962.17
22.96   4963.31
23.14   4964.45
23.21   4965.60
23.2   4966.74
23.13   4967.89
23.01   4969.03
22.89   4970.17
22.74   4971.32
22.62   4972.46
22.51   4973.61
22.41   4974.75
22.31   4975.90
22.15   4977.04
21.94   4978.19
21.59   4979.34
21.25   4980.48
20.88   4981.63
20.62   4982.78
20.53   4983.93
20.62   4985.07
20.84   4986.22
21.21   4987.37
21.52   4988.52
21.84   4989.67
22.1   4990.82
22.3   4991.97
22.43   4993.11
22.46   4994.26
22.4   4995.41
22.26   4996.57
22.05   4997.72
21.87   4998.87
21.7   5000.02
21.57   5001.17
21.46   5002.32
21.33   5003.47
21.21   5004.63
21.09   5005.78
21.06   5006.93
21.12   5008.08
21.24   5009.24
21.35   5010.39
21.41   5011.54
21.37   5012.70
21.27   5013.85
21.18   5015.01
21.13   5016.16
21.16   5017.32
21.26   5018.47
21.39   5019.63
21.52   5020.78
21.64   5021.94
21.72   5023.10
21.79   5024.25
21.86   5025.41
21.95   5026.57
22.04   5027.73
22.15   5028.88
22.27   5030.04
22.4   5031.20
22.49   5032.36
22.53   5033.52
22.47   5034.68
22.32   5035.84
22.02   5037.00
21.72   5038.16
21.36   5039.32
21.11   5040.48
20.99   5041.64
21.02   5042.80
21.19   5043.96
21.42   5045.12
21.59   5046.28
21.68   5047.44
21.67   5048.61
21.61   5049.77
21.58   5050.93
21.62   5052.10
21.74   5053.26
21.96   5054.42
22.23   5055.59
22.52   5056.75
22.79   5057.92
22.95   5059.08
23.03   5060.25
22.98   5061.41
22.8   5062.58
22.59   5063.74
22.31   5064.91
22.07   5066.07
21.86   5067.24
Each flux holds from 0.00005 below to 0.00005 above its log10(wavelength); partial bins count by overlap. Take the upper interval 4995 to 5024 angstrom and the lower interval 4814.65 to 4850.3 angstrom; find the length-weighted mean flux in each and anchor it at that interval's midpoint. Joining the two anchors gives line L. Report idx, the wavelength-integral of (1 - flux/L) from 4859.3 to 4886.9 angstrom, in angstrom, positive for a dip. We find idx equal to 2.1 angstrom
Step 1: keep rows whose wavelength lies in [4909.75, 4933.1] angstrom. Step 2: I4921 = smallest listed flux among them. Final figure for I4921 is 20.71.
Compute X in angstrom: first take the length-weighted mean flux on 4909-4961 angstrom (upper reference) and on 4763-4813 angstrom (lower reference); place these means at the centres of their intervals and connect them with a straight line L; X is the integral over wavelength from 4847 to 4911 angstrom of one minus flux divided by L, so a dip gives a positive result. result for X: 1.1 angstrom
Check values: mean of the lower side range 22.8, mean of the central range 22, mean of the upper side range 22.1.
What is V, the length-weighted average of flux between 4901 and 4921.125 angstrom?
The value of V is 22.4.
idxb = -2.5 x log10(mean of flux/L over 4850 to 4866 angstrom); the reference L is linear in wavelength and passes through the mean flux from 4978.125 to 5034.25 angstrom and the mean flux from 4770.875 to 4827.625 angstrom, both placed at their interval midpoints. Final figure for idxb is 0.08 mag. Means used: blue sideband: 22.9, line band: 21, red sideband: 21.6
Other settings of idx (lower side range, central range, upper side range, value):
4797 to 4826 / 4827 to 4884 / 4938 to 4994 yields 1.9 angstrom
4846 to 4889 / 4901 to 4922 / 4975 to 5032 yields -0.8 angstrom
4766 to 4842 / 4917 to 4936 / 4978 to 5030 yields 0.5 angstrom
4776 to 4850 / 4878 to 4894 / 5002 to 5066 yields 0.4 angstrom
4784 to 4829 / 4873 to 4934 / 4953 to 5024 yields 0.5 angstrom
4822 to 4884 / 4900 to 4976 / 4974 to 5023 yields -2.0 angstrom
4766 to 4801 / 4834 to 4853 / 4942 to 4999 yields -0.6 angstrom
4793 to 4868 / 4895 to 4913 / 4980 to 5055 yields -0.7 angstrom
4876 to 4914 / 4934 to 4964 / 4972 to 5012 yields -0.5 angstrom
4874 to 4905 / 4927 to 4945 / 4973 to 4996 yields 0.0 angstrom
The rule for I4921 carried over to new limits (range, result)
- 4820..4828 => 22.9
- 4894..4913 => 22.32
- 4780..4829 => 22.23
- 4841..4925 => 18.96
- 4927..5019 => 20.53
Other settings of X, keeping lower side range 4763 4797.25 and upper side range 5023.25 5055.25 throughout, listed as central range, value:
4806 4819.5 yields -0.2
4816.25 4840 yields -0.6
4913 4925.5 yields 0.4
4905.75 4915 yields -0.1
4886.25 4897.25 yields 0.1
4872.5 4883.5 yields 0.3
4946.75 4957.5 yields -0.3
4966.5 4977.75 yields -0.3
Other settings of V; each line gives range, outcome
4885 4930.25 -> 22.2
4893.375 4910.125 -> 23.1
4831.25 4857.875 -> 23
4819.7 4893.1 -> 22.1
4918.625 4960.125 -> 22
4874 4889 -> 21.9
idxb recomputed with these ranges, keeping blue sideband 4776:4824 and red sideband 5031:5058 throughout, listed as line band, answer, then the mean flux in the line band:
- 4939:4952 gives -0.026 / 22.8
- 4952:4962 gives 0.002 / 22.1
